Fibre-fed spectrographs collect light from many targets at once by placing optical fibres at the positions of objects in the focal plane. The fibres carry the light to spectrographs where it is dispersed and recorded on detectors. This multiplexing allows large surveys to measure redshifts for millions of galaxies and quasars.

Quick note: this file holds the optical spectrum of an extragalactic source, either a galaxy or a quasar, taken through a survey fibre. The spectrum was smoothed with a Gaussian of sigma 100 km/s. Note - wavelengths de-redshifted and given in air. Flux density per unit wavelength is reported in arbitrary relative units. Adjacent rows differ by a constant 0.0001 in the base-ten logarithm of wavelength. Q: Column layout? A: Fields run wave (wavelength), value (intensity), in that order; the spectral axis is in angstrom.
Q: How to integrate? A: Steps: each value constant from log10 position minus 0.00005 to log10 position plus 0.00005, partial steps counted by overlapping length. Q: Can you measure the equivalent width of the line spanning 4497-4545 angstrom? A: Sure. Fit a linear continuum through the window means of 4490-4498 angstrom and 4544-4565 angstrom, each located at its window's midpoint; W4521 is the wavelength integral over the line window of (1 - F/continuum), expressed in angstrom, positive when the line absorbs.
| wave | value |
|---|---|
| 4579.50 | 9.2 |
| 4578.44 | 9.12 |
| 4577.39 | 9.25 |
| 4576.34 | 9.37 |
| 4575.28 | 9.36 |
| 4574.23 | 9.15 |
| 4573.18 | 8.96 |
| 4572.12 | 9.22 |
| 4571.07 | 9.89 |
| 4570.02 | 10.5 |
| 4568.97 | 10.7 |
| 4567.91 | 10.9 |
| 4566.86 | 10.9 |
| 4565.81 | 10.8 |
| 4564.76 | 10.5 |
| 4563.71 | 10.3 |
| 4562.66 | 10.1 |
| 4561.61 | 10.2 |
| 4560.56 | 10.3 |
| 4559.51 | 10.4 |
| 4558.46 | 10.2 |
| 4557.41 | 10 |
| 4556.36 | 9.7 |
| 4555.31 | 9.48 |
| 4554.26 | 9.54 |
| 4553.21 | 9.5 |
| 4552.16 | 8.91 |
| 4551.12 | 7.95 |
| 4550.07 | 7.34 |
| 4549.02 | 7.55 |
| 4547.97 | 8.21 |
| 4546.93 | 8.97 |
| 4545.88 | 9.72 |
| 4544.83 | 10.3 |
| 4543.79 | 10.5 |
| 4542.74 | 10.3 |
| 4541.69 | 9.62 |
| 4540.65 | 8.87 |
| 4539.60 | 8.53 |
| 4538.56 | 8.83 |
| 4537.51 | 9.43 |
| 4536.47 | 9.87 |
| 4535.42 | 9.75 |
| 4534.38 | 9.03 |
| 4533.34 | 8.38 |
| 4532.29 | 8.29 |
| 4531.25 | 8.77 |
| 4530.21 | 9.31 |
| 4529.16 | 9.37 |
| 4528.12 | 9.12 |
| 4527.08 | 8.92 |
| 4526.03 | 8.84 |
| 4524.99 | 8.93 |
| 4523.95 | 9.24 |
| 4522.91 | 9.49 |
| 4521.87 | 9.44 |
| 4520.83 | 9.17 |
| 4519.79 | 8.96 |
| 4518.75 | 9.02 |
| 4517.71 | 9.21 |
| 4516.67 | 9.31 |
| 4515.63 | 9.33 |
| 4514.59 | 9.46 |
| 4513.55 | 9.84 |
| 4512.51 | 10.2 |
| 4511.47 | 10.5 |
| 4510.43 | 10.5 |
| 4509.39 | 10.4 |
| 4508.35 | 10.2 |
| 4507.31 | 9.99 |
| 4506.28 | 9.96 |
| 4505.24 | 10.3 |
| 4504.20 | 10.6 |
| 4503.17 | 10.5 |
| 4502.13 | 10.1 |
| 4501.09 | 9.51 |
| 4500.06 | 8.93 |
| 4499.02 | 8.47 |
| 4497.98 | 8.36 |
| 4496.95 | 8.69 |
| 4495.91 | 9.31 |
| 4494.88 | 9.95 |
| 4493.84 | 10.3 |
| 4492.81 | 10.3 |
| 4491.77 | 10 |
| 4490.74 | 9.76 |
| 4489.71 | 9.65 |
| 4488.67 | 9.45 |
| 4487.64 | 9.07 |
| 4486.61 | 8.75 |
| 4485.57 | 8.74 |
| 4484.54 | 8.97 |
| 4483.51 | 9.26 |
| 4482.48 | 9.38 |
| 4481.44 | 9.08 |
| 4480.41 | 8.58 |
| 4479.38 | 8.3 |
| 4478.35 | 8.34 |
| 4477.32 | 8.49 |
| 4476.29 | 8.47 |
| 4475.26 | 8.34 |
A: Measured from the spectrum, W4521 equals 0.58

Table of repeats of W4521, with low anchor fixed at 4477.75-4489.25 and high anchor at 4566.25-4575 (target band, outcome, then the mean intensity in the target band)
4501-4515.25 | -1.5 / 10.2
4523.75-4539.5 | 0.8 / 9.06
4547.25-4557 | 1.1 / 8.71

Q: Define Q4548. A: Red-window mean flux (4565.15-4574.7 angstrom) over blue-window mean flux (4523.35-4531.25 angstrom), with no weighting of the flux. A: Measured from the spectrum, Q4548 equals 1.11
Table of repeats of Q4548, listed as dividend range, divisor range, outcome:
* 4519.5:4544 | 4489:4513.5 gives 0.93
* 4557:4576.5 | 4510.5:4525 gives 1.06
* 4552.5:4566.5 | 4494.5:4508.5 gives 1.05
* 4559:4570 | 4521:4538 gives 1.15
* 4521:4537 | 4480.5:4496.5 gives 0.97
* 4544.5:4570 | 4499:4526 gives 1.00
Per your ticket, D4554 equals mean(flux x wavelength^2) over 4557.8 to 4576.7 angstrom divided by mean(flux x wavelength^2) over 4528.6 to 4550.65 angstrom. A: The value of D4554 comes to 1.13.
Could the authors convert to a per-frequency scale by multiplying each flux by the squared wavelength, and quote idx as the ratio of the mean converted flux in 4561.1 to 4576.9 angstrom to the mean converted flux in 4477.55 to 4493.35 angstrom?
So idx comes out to 1.14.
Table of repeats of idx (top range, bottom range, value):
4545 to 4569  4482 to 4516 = 1.02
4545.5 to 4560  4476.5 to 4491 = 1.05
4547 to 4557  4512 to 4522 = 0.94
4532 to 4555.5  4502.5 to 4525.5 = 0.94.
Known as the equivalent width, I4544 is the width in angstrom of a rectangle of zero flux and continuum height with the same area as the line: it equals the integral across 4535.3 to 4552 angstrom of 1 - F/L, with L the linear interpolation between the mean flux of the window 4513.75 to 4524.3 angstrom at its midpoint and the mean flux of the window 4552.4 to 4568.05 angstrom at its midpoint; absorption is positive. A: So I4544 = 1.2 angstrom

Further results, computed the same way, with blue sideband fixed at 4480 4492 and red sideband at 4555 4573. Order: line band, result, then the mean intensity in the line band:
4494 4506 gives -0.2 angstrom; 9.55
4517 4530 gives 0.7 angstrom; 9.15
